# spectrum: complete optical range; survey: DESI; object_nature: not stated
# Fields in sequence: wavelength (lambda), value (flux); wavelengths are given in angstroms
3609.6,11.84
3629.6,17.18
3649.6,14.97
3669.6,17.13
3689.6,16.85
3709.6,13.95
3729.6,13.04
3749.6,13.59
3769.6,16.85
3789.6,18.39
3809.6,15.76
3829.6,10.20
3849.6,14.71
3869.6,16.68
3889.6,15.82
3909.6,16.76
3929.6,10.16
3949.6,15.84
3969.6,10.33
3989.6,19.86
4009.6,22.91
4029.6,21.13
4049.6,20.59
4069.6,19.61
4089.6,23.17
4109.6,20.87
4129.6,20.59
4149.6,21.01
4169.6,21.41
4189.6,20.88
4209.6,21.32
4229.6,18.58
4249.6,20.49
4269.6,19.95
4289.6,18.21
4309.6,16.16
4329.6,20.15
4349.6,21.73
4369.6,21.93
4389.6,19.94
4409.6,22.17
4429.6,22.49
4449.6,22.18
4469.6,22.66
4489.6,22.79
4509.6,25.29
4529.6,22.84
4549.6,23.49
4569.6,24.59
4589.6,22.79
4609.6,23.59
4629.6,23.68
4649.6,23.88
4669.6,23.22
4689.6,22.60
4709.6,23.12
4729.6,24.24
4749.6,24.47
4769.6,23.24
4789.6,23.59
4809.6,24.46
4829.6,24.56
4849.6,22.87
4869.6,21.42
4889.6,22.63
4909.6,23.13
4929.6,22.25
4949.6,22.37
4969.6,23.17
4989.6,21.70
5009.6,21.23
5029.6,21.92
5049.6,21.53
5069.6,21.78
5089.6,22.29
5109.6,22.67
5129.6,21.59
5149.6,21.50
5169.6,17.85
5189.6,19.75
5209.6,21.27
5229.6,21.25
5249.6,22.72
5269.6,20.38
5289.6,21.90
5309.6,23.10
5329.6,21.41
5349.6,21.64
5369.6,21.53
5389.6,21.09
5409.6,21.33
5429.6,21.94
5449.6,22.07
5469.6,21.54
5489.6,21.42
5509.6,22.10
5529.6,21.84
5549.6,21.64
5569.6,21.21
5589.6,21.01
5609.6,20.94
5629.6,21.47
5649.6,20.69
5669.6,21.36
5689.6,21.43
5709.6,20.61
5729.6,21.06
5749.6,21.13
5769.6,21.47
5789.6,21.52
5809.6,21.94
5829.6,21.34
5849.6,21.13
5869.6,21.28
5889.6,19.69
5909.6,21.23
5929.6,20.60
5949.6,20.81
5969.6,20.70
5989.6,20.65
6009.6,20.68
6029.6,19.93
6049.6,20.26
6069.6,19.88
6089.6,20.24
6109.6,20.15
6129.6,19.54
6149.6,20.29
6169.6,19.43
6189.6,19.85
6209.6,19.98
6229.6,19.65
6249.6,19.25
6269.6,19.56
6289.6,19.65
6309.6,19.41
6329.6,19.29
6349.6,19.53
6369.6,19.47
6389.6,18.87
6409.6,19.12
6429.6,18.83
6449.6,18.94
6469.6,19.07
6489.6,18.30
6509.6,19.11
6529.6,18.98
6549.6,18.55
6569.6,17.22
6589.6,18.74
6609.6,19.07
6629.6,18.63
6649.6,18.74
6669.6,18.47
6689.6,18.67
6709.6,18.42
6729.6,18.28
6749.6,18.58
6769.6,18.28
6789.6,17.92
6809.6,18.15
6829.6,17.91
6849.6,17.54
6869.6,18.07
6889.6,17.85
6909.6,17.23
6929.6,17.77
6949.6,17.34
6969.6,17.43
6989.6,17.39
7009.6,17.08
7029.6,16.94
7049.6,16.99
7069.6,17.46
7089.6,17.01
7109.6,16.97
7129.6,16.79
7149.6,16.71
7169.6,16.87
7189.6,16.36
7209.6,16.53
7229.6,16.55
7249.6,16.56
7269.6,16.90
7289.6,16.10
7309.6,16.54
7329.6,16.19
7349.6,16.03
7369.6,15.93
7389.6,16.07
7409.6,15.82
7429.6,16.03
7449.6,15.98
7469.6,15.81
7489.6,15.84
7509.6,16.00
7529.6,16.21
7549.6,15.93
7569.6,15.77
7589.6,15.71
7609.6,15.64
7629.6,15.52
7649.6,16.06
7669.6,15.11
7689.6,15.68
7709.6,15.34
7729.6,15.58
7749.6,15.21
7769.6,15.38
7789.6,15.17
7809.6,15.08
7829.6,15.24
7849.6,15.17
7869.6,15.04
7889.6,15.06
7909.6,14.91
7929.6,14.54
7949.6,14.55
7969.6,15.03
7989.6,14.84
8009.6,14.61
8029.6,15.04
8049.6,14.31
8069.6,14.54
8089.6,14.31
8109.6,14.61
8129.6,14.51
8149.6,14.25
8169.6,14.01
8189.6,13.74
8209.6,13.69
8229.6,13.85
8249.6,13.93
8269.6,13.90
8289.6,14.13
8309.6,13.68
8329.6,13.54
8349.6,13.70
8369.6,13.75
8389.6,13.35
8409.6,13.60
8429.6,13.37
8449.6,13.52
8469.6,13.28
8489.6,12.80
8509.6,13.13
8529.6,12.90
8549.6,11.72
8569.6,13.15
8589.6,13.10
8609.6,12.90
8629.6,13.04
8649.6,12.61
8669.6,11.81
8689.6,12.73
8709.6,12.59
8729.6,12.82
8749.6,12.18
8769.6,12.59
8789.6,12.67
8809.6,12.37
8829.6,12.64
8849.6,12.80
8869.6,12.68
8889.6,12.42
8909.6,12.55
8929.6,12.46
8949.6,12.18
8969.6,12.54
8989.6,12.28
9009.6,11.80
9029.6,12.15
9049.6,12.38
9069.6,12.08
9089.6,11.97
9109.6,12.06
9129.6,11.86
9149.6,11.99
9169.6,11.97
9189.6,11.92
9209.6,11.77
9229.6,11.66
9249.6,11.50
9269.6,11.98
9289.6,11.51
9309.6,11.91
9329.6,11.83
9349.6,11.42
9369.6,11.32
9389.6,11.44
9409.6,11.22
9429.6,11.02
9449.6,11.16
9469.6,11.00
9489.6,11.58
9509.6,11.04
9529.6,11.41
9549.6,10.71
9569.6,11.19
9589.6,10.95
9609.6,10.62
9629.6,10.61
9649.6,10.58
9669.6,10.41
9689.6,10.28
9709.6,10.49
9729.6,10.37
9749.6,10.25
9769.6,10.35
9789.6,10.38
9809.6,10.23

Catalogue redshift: 0.000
